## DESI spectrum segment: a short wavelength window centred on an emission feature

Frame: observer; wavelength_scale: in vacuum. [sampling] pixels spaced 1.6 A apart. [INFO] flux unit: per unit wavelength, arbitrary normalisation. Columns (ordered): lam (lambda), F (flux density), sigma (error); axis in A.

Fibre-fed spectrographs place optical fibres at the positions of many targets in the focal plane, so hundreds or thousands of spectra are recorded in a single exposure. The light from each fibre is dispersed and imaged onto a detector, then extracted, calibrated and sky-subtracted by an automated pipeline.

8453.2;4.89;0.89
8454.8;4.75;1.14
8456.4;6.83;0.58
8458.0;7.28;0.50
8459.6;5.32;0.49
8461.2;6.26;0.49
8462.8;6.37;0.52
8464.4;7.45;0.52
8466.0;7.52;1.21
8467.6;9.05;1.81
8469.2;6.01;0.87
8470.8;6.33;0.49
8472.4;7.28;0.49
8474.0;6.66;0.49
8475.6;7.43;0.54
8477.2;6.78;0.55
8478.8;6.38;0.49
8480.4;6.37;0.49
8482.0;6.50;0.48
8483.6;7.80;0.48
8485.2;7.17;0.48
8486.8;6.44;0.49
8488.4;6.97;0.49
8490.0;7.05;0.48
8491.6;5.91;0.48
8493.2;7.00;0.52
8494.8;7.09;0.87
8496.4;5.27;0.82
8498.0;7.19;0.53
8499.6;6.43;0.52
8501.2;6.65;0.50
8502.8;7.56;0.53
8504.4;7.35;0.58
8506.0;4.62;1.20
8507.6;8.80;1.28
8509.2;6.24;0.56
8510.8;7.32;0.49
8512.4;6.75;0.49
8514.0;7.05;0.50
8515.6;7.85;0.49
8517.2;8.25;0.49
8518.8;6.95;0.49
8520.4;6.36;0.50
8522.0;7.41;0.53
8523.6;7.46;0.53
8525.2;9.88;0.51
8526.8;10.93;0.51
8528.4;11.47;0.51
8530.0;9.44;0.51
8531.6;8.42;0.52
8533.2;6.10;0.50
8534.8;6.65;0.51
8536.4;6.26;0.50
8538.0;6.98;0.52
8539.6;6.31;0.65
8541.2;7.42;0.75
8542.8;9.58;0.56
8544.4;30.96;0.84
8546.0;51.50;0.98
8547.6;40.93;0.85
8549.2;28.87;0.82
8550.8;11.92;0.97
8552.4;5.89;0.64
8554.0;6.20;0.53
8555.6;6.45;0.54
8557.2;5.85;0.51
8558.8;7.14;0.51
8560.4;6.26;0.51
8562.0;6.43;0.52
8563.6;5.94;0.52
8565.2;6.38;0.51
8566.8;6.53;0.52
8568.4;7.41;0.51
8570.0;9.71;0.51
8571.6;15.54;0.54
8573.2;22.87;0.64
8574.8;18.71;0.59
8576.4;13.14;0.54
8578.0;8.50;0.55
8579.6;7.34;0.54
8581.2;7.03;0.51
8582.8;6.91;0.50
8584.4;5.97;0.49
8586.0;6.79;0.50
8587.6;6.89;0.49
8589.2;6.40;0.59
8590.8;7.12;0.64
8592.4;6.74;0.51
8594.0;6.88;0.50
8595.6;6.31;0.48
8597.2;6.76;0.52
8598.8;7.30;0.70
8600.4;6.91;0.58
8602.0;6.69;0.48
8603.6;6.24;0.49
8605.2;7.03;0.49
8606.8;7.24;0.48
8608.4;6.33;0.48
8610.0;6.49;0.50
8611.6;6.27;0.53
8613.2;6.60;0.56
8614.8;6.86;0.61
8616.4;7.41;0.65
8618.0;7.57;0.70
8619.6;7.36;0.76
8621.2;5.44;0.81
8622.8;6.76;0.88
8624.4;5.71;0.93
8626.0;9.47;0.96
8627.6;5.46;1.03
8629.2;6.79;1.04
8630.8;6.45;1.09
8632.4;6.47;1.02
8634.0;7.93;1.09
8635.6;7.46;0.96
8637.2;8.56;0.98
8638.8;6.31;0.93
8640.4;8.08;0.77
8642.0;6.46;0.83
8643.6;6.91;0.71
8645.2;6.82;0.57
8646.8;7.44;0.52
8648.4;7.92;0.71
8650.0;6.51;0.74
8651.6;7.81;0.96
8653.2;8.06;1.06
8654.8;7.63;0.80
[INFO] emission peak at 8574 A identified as [N II]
